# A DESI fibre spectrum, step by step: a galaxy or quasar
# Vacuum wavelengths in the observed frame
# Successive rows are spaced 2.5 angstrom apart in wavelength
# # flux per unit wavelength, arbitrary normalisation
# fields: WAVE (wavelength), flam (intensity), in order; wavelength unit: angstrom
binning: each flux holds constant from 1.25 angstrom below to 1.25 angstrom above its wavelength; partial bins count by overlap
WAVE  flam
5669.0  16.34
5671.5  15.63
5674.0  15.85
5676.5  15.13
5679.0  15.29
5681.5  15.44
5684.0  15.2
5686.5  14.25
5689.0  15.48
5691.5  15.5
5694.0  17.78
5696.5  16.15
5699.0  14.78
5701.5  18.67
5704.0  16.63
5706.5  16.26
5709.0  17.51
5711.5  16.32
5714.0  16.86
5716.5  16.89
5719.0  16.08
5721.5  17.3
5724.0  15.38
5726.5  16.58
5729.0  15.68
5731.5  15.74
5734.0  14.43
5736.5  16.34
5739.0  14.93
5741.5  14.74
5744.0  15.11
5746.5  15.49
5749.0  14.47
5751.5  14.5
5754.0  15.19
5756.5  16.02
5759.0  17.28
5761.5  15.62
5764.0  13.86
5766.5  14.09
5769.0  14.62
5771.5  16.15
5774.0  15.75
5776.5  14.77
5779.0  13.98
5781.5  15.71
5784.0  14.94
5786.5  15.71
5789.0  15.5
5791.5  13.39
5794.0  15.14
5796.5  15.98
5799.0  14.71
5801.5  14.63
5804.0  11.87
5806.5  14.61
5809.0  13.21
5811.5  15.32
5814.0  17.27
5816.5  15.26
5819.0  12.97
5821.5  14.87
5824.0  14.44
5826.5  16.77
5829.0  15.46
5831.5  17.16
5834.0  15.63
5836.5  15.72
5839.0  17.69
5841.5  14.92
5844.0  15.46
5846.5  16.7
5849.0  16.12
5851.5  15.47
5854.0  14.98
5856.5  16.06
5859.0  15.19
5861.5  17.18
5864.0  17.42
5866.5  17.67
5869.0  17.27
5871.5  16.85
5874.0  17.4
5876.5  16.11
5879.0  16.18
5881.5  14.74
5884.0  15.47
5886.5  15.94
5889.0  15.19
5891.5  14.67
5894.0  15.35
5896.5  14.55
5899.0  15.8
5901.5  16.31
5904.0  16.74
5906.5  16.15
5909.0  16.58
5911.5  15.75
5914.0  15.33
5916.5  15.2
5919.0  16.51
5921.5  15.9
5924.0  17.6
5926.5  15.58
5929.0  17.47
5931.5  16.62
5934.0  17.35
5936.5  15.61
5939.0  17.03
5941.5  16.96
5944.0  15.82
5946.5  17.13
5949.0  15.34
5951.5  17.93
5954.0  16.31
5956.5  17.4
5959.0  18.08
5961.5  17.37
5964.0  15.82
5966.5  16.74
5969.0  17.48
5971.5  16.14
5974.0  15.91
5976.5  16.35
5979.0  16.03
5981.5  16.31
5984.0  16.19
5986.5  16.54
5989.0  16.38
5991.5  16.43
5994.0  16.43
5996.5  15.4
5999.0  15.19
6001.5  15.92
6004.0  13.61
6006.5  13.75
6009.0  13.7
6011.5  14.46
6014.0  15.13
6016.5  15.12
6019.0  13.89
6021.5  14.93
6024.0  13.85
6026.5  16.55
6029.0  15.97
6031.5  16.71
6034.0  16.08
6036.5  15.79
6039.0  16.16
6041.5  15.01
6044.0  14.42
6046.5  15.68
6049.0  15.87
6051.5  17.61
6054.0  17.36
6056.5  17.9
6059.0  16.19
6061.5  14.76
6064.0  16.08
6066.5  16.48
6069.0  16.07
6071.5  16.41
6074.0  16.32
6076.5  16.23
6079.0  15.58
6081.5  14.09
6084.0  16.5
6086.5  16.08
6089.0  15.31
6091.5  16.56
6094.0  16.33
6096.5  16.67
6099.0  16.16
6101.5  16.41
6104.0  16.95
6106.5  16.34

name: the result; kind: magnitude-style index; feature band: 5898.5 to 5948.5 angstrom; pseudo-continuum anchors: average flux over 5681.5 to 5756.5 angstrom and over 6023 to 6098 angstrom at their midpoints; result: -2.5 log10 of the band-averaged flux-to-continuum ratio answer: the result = -0.027 mag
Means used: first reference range 15.9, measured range 16.4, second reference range 16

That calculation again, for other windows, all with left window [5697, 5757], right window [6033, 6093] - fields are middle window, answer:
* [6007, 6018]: 0.11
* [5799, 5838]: 0.06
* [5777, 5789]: 0.06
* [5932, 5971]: -0.05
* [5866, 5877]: -0.07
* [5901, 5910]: -0.03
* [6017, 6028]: 0.08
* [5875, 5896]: 0.04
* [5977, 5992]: -0.02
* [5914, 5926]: -0.01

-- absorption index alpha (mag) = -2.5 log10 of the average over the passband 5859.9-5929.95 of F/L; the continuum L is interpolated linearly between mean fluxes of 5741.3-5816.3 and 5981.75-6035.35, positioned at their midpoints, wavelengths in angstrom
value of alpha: -0.07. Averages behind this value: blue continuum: 15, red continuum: 15.4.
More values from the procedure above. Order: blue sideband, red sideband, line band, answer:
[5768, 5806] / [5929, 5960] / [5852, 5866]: -0.031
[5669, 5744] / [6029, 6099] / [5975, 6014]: 0.038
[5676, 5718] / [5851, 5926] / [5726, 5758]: 0.056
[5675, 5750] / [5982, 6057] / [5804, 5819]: 0.079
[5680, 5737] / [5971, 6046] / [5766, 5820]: 0.080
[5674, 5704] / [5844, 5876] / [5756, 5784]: 0.063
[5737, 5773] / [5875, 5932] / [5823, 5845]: -0.026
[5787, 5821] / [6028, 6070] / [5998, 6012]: 0.103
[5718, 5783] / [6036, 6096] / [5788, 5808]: 0.074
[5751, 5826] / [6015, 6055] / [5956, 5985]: -0.078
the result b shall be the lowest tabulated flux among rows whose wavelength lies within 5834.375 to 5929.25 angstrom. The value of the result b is 14.55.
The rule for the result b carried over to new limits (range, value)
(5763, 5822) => 11.87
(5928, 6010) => 13.61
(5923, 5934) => 15.58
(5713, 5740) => 14.43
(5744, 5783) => 13.86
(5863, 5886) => 14.74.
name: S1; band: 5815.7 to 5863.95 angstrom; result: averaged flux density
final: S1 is 15.7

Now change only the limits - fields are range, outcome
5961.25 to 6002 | 16.3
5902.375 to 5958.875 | 16.5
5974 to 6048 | 15.5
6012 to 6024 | 14.7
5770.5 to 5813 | 14.8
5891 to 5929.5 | 16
